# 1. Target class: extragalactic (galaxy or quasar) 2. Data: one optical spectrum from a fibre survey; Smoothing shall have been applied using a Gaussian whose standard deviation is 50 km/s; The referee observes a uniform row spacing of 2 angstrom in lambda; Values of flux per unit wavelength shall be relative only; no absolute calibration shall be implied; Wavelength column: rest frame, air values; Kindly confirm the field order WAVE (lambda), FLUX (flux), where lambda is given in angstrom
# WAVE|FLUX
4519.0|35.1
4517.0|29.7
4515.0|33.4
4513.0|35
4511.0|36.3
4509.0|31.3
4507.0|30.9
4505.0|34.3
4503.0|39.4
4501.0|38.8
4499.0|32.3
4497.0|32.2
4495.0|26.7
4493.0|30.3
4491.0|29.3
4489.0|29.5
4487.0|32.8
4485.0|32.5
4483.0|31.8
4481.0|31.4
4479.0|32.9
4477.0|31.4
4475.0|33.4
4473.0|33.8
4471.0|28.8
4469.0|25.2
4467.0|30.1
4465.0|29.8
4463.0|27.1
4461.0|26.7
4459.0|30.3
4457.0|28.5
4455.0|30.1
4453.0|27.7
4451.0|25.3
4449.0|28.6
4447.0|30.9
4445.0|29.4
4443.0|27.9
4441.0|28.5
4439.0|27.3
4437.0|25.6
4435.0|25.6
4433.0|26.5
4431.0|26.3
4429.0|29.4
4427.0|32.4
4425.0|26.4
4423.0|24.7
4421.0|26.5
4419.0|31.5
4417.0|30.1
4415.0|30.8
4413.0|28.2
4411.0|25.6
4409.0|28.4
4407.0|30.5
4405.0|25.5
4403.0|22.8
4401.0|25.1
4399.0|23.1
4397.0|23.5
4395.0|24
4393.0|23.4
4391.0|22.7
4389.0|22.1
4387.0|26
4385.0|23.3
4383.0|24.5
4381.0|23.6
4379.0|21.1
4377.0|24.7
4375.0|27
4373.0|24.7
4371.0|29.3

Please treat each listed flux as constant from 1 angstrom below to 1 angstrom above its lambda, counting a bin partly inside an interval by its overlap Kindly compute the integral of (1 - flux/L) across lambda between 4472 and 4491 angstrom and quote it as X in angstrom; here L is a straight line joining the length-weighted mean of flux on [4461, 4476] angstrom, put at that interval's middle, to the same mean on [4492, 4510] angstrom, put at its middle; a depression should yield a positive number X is -0.7 angstrom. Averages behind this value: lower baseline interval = 29.5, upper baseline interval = 32.9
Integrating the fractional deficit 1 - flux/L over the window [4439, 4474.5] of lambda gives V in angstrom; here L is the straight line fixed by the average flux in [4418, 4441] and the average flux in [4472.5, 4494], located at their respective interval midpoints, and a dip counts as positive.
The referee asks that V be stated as 1.0 angstrom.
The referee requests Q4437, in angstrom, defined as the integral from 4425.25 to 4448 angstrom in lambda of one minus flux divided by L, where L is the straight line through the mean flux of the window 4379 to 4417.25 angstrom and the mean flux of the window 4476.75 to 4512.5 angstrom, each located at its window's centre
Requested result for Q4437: 0.0 angstrom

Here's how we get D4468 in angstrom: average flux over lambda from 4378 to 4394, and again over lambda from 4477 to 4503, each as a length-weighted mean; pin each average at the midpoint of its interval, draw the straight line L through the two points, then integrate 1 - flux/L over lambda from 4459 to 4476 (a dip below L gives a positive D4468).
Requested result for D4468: 0.4 angstrom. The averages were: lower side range 23.3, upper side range 32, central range 29.4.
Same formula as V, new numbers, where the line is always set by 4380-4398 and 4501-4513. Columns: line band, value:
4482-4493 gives 0.6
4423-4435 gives -0.1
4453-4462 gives 0.4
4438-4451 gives 0.2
